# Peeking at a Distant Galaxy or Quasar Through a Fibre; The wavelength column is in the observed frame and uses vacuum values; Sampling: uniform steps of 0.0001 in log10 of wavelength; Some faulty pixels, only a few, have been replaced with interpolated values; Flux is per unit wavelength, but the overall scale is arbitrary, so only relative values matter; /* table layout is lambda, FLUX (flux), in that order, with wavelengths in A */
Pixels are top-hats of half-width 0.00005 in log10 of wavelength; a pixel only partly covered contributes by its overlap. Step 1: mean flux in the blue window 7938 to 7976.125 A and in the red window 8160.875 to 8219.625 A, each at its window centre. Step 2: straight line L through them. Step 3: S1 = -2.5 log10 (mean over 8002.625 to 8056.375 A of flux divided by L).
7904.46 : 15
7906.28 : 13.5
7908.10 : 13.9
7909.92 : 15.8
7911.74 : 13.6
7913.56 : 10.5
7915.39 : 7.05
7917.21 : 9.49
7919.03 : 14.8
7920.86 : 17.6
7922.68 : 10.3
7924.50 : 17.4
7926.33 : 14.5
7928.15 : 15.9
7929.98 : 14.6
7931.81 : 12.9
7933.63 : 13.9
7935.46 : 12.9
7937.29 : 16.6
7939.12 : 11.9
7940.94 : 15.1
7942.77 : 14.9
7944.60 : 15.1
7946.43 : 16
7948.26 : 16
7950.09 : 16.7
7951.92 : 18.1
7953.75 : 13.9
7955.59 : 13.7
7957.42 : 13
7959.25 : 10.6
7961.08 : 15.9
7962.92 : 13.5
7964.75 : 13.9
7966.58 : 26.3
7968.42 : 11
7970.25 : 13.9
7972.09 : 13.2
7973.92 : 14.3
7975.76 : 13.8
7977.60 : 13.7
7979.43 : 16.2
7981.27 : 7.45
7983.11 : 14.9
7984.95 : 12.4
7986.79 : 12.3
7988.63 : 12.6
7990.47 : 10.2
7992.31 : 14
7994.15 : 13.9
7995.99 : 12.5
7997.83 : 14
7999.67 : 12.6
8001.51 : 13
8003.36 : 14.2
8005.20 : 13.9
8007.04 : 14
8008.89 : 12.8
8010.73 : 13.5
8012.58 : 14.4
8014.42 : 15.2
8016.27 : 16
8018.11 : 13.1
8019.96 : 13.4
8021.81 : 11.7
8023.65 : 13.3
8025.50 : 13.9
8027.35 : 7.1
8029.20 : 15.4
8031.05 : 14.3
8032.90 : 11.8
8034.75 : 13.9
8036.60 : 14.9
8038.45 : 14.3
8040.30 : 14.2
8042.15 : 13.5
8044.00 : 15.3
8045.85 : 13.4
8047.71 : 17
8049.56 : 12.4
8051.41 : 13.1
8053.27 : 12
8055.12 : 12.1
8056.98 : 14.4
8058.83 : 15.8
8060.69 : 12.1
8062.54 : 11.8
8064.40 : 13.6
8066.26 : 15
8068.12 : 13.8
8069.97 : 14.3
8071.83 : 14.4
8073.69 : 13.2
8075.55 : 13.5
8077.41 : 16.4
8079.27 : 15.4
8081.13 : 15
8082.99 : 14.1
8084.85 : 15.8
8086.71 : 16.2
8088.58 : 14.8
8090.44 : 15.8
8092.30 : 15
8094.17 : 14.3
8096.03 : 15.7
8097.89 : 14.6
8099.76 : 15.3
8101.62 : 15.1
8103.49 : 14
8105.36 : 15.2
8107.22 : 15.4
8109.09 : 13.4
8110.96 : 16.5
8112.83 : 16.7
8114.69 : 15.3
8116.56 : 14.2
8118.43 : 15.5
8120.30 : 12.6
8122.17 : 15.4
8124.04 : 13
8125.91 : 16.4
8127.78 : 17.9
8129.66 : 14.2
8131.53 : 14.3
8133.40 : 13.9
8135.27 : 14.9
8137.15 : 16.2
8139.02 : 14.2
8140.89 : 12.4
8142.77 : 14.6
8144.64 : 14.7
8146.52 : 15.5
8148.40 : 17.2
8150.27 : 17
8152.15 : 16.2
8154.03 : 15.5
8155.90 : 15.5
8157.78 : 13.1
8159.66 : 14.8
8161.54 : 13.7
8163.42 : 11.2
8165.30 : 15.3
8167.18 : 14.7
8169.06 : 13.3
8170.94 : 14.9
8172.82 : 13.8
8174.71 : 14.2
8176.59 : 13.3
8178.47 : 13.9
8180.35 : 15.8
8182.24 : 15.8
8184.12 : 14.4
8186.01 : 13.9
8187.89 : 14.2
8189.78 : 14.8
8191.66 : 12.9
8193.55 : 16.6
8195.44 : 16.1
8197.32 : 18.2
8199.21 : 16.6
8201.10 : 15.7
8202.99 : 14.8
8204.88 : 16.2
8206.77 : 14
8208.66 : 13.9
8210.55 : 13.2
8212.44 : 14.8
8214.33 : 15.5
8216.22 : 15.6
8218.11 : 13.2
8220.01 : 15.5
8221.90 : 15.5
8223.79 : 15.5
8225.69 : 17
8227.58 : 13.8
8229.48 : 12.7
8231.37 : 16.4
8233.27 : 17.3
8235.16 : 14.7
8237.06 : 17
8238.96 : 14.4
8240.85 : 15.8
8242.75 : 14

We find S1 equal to 0.09 mag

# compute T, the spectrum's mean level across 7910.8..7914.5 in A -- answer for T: 12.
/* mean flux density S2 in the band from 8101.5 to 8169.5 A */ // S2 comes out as 14.8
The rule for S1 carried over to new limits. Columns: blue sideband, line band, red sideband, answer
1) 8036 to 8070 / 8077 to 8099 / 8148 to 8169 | -0.08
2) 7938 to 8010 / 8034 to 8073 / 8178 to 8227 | 0.04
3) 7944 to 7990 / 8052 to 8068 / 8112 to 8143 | 0.10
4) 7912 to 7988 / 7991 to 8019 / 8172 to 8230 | 0.04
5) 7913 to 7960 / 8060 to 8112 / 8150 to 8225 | -0.01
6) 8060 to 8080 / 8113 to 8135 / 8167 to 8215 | -0.04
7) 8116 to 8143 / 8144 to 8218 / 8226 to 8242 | 0.01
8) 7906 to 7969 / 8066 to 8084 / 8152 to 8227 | 0.01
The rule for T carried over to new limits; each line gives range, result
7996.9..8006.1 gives 13.5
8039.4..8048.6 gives 14.7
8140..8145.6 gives 13.9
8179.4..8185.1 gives 15.3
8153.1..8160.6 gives 14.7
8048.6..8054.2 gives 12.5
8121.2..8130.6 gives 15.4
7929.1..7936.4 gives 13.6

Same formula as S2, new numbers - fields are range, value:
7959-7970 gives 15.4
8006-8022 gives 13.9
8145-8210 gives 14.9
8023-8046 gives 13.5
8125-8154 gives 15.3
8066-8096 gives 14.8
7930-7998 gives 14.1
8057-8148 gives 14.7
